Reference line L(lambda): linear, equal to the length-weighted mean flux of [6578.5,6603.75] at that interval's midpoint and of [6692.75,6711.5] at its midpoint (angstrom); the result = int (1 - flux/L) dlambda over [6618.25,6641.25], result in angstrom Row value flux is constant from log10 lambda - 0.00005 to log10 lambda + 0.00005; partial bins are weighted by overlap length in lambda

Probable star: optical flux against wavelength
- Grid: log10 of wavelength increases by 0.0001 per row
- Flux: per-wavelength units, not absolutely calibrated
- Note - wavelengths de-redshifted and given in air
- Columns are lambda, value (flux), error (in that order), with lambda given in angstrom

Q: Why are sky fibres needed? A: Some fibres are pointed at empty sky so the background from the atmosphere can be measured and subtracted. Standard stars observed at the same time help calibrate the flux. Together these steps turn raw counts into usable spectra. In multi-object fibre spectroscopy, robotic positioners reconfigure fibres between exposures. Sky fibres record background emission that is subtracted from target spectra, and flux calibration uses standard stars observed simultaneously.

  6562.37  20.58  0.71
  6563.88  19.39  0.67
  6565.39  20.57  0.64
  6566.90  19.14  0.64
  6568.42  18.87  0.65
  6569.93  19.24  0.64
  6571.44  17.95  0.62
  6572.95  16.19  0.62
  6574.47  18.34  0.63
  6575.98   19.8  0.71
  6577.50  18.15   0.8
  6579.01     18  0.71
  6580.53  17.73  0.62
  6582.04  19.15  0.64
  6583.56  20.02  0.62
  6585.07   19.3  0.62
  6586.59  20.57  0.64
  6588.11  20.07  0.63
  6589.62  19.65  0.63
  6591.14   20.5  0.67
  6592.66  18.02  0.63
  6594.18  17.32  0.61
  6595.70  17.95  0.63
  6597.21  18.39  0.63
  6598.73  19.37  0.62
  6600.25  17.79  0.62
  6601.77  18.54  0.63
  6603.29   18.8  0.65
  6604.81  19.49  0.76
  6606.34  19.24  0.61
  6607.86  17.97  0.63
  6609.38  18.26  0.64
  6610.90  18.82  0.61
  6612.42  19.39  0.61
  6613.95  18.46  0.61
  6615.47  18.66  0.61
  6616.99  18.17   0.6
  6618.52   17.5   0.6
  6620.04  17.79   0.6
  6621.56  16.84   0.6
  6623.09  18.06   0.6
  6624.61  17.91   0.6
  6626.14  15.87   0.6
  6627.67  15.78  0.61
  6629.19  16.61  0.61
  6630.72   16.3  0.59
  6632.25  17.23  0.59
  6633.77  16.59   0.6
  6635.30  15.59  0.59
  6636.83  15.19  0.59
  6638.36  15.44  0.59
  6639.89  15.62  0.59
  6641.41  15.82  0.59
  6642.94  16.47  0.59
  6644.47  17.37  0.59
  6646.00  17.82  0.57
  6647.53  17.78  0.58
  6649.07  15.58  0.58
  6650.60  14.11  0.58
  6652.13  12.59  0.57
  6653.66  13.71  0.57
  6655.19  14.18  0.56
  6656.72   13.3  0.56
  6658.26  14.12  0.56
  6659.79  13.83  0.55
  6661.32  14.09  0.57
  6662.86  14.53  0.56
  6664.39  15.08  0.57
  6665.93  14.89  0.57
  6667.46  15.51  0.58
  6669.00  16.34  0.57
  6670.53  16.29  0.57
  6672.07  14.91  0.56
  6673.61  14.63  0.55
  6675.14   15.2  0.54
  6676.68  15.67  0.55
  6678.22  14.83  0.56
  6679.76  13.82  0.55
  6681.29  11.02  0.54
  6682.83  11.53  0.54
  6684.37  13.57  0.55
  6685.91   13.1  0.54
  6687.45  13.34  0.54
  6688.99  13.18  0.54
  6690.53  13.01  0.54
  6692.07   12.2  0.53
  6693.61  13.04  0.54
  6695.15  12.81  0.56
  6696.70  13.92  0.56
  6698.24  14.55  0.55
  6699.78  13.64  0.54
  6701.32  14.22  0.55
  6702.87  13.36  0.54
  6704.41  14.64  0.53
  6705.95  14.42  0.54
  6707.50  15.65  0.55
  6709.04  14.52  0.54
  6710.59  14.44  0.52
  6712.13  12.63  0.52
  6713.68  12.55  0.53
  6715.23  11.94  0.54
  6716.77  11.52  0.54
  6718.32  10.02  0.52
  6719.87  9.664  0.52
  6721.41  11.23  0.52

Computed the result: 0.96 angstrom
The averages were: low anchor 18.9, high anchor 14.1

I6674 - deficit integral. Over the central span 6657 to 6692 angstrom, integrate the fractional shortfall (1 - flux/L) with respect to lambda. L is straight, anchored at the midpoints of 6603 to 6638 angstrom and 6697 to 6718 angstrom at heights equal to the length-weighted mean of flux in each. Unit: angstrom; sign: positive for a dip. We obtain 2.2 angstrom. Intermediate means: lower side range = 17.5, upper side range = 13.6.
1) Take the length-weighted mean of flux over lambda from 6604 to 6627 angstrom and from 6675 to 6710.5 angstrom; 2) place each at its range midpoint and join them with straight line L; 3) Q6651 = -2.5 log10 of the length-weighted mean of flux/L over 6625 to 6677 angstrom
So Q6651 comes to 0.05 mag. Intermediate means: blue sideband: 18.1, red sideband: 13.7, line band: 15.4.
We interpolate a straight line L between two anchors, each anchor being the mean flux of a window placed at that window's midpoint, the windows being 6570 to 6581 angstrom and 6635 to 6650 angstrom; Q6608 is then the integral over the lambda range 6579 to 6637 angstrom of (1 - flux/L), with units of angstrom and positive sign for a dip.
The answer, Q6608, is -3.1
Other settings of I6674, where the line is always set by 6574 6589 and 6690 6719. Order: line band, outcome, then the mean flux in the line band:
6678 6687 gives 0.9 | 12.9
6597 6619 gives -0.9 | 18.6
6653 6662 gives 1.0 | 13.9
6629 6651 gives 0.2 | 16.3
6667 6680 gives -0.4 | 15.3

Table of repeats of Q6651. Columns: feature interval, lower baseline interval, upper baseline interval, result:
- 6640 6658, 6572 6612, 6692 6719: 0.052 mag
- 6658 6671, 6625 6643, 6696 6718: 0.005 mag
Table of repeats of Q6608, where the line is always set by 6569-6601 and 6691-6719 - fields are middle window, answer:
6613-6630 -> -0.3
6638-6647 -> -0.2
